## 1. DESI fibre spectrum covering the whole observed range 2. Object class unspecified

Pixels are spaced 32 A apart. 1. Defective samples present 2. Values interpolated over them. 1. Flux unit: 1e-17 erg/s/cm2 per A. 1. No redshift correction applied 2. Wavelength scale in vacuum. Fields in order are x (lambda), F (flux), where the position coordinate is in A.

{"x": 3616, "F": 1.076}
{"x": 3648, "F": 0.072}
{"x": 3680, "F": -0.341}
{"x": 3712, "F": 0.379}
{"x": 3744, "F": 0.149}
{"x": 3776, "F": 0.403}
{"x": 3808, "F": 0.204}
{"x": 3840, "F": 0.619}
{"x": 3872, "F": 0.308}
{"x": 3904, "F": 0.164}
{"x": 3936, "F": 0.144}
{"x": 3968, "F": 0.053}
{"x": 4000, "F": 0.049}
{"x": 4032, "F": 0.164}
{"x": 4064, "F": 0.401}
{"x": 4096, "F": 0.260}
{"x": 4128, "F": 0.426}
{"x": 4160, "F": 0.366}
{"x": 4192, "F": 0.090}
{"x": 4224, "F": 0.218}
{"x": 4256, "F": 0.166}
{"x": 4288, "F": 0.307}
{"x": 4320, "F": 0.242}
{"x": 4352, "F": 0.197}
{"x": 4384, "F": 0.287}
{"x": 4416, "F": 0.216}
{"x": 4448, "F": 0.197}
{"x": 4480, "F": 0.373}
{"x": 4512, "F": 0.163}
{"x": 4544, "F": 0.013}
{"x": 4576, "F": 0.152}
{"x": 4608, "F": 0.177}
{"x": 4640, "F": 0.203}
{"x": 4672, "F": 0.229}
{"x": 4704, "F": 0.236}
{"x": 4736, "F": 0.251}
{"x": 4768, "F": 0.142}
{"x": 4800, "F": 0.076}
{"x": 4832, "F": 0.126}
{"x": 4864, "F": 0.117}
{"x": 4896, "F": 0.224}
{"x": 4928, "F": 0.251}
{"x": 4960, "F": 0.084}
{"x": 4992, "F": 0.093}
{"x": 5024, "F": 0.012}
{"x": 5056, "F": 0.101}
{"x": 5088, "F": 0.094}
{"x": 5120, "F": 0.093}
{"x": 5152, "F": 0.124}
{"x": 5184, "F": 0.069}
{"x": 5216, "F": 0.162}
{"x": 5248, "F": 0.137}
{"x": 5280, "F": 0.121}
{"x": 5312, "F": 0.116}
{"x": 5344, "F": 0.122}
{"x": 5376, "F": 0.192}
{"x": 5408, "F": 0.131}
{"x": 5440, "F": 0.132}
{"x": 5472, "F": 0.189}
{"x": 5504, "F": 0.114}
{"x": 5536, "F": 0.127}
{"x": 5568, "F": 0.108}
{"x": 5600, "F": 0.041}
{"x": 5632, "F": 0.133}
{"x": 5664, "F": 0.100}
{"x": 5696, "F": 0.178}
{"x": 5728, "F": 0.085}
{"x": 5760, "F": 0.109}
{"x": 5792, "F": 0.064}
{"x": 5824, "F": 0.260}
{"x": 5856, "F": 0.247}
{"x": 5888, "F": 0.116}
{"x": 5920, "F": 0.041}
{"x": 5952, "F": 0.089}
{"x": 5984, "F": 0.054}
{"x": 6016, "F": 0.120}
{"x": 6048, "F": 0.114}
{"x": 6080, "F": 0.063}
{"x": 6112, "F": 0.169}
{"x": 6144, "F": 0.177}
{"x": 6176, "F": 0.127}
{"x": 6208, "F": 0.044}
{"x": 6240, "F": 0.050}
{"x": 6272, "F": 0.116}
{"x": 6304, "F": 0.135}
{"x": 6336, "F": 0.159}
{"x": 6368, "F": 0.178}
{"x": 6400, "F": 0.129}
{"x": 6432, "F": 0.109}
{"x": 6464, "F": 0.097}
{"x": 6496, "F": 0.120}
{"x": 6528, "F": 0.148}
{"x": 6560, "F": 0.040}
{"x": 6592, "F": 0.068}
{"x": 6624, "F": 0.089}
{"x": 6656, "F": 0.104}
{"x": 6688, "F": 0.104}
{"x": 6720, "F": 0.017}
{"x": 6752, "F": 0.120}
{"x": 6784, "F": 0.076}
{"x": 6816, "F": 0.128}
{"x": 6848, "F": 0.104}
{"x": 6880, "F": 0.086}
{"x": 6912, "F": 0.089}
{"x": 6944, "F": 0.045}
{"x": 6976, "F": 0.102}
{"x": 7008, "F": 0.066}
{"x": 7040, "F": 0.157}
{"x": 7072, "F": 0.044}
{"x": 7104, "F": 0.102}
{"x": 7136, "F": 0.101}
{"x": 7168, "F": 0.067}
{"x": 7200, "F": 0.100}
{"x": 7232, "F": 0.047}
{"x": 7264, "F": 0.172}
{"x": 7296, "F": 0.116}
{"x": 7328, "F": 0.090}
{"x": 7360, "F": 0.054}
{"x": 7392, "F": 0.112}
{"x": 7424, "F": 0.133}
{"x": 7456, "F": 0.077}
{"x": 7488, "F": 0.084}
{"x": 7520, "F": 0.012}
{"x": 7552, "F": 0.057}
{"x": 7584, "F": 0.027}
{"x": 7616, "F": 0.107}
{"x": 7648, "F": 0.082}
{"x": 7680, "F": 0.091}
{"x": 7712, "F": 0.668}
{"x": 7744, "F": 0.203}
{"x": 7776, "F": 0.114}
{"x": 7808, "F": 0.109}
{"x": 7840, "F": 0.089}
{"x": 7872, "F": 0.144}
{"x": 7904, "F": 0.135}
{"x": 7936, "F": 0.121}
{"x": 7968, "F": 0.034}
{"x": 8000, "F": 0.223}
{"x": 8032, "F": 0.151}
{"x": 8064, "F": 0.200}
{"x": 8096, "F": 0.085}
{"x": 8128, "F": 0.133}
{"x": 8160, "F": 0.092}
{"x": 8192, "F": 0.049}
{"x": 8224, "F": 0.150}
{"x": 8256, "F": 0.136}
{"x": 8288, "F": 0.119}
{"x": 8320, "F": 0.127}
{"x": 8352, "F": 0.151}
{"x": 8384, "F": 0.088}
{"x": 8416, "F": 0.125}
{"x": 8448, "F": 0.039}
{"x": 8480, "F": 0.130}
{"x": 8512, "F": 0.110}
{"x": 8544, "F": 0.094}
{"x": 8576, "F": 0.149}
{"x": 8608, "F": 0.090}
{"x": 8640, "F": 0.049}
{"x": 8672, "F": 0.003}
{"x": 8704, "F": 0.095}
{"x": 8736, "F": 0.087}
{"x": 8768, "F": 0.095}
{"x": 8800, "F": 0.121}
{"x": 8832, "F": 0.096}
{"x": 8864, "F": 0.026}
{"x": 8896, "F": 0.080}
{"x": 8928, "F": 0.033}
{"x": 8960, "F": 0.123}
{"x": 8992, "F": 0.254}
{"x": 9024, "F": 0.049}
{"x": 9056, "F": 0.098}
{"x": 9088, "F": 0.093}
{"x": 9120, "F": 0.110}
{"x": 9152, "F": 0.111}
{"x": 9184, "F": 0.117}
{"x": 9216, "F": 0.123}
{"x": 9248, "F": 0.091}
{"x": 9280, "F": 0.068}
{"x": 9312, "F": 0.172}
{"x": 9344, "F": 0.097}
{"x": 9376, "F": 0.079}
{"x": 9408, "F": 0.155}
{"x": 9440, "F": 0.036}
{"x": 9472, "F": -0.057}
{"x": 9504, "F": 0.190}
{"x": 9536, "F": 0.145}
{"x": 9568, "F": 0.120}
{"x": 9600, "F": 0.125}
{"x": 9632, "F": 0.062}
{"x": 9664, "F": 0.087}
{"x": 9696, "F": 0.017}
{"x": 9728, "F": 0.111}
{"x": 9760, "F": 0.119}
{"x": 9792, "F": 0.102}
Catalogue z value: 1.07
